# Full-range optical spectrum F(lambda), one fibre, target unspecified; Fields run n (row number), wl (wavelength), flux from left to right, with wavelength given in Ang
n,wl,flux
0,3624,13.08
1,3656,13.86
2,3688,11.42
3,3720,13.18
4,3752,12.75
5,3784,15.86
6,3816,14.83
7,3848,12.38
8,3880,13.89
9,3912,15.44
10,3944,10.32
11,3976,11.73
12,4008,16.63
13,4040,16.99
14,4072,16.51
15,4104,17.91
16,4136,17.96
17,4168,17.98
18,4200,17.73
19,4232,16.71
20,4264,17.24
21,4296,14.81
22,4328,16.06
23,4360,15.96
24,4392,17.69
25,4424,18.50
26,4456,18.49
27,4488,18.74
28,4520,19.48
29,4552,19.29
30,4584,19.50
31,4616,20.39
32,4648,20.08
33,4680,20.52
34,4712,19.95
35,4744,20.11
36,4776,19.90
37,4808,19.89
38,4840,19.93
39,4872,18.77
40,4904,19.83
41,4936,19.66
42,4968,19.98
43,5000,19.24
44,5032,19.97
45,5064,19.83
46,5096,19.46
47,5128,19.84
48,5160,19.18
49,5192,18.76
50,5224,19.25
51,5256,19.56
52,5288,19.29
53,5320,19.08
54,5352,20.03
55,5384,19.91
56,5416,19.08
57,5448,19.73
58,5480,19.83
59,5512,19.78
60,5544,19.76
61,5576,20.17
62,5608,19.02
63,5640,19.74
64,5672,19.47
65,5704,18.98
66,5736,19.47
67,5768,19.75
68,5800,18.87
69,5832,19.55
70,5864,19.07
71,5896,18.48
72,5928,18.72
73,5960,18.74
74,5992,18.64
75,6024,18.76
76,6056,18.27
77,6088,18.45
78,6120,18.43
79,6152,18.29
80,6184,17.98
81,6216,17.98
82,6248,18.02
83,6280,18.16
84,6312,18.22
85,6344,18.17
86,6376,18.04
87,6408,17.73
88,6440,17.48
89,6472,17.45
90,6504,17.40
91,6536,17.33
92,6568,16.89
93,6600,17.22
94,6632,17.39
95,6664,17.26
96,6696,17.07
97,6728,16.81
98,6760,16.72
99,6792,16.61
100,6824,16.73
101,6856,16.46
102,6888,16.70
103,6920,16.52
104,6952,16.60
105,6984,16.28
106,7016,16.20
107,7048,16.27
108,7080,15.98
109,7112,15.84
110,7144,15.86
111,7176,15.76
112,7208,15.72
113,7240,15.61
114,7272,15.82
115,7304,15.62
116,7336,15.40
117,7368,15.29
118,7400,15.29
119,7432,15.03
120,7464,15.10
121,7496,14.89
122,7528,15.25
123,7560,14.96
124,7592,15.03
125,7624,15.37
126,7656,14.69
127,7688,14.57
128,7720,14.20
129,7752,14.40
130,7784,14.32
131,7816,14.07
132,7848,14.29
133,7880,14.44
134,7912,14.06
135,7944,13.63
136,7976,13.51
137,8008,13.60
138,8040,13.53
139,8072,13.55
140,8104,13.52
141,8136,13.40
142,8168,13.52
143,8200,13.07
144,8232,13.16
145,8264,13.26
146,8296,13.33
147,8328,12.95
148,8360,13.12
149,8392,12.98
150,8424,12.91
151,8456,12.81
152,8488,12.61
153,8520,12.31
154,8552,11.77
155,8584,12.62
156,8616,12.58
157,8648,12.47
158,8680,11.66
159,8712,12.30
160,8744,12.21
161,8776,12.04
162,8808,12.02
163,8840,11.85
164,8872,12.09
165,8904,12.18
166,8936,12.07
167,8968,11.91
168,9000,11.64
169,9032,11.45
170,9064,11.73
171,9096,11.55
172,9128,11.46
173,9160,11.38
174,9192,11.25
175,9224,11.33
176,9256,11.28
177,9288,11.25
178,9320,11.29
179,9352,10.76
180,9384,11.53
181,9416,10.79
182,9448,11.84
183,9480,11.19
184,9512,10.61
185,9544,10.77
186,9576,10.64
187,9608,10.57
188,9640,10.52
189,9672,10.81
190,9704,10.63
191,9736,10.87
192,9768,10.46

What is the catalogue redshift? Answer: 0.000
